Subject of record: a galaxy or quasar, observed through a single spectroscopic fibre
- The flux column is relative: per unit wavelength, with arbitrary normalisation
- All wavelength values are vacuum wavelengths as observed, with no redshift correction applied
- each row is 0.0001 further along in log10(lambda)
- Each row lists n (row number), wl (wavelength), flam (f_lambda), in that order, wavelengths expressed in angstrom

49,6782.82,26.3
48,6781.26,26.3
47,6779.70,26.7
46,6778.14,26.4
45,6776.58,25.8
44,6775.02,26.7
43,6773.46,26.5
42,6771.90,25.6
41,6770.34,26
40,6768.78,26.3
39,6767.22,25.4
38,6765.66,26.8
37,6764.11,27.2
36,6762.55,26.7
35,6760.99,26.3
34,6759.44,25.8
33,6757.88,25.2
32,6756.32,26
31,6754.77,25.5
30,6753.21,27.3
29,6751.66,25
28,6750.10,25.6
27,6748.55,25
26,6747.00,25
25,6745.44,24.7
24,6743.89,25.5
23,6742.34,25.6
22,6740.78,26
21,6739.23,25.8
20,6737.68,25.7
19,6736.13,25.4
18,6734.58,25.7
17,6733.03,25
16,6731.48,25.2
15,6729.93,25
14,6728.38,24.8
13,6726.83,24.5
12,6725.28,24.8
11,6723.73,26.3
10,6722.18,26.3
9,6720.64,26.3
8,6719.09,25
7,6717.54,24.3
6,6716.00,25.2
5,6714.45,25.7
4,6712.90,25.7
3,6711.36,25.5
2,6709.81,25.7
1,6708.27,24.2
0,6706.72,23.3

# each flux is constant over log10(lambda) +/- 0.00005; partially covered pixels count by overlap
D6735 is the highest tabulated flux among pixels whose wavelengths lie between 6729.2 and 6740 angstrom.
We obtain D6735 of 25.8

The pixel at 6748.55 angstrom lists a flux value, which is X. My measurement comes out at 25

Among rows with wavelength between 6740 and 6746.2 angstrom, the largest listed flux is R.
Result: 26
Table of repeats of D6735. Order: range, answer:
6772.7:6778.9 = 26.7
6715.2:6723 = 26.3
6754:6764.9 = 27.2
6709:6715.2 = 25.7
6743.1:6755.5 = 27.3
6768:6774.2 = 26.5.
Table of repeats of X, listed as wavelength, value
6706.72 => 23.3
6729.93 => 25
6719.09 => 25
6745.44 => 24.7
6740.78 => 26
